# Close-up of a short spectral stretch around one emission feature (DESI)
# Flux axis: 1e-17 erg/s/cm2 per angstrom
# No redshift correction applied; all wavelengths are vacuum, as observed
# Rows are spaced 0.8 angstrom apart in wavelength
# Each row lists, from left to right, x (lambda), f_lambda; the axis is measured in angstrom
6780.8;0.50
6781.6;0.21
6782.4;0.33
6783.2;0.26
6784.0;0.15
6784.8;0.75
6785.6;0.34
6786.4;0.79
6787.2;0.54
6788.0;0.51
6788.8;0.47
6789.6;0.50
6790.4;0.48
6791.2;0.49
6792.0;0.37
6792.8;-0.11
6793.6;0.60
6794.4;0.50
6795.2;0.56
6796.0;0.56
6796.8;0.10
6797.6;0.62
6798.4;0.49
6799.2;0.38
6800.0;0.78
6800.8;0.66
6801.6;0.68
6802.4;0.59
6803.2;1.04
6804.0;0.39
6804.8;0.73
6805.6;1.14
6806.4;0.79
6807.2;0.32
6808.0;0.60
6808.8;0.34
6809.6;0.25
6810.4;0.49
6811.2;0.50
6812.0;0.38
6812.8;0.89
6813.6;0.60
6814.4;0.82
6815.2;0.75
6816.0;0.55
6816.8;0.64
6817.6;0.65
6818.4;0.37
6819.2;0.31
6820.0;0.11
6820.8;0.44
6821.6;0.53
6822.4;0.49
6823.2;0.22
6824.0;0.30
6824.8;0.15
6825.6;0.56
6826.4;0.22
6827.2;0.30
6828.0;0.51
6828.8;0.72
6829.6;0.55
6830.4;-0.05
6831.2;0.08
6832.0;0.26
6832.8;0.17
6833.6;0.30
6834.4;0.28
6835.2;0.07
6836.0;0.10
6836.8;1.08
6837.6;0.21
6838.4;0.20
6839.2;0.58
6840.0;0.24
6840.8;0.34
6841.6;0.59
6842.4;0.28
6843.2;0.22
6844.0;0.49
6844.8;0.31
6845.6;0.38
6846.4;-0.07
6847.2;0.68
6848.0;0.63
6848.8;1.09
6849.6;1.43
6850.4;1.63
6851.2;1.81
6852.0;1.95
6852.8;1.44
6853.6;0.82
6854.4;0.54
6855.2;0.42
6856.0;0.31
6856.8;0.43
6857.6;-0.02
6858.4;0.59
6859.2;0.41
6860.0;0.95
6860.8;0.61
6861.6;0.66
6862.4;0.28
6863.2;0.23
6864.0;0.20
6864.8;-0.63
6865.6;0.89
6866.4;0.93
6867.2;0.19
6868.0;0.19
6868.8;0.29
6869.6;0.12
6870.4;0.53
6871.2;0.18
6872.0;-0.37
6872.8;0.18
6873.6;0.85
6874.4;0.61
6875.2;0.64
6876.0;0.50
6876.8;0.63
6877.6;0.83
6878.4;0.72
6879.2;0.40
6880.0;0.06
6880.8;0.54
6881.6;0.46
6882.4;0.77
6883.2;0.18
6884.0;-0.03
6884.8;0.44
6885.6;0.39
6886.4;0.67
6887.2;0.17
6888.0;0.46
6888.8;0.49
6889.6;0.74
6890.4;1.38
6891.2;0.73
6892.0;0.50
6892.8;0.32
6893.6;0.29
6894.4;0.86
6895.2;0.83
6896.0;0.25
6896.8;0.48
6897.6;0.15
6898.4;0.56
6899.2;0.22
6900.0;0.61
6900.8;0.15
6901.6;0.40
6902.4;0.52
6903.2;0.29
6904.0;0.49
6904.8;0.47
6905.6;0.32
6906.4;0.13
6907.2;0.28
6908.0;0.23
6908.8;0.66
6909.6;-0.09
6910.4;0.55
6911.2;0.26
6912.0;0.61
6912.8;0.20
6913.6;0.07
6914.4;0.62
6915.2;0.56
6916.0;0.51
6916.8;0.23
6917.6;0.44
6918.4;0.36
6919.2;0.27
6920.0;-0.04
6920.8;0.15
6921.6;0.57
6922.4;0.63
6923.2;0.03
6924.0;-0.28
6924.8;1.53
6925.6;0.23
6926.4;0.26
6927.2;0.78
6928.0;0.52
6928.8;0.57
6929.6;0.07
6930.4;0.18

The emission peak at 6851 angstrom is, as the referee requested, H-beta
